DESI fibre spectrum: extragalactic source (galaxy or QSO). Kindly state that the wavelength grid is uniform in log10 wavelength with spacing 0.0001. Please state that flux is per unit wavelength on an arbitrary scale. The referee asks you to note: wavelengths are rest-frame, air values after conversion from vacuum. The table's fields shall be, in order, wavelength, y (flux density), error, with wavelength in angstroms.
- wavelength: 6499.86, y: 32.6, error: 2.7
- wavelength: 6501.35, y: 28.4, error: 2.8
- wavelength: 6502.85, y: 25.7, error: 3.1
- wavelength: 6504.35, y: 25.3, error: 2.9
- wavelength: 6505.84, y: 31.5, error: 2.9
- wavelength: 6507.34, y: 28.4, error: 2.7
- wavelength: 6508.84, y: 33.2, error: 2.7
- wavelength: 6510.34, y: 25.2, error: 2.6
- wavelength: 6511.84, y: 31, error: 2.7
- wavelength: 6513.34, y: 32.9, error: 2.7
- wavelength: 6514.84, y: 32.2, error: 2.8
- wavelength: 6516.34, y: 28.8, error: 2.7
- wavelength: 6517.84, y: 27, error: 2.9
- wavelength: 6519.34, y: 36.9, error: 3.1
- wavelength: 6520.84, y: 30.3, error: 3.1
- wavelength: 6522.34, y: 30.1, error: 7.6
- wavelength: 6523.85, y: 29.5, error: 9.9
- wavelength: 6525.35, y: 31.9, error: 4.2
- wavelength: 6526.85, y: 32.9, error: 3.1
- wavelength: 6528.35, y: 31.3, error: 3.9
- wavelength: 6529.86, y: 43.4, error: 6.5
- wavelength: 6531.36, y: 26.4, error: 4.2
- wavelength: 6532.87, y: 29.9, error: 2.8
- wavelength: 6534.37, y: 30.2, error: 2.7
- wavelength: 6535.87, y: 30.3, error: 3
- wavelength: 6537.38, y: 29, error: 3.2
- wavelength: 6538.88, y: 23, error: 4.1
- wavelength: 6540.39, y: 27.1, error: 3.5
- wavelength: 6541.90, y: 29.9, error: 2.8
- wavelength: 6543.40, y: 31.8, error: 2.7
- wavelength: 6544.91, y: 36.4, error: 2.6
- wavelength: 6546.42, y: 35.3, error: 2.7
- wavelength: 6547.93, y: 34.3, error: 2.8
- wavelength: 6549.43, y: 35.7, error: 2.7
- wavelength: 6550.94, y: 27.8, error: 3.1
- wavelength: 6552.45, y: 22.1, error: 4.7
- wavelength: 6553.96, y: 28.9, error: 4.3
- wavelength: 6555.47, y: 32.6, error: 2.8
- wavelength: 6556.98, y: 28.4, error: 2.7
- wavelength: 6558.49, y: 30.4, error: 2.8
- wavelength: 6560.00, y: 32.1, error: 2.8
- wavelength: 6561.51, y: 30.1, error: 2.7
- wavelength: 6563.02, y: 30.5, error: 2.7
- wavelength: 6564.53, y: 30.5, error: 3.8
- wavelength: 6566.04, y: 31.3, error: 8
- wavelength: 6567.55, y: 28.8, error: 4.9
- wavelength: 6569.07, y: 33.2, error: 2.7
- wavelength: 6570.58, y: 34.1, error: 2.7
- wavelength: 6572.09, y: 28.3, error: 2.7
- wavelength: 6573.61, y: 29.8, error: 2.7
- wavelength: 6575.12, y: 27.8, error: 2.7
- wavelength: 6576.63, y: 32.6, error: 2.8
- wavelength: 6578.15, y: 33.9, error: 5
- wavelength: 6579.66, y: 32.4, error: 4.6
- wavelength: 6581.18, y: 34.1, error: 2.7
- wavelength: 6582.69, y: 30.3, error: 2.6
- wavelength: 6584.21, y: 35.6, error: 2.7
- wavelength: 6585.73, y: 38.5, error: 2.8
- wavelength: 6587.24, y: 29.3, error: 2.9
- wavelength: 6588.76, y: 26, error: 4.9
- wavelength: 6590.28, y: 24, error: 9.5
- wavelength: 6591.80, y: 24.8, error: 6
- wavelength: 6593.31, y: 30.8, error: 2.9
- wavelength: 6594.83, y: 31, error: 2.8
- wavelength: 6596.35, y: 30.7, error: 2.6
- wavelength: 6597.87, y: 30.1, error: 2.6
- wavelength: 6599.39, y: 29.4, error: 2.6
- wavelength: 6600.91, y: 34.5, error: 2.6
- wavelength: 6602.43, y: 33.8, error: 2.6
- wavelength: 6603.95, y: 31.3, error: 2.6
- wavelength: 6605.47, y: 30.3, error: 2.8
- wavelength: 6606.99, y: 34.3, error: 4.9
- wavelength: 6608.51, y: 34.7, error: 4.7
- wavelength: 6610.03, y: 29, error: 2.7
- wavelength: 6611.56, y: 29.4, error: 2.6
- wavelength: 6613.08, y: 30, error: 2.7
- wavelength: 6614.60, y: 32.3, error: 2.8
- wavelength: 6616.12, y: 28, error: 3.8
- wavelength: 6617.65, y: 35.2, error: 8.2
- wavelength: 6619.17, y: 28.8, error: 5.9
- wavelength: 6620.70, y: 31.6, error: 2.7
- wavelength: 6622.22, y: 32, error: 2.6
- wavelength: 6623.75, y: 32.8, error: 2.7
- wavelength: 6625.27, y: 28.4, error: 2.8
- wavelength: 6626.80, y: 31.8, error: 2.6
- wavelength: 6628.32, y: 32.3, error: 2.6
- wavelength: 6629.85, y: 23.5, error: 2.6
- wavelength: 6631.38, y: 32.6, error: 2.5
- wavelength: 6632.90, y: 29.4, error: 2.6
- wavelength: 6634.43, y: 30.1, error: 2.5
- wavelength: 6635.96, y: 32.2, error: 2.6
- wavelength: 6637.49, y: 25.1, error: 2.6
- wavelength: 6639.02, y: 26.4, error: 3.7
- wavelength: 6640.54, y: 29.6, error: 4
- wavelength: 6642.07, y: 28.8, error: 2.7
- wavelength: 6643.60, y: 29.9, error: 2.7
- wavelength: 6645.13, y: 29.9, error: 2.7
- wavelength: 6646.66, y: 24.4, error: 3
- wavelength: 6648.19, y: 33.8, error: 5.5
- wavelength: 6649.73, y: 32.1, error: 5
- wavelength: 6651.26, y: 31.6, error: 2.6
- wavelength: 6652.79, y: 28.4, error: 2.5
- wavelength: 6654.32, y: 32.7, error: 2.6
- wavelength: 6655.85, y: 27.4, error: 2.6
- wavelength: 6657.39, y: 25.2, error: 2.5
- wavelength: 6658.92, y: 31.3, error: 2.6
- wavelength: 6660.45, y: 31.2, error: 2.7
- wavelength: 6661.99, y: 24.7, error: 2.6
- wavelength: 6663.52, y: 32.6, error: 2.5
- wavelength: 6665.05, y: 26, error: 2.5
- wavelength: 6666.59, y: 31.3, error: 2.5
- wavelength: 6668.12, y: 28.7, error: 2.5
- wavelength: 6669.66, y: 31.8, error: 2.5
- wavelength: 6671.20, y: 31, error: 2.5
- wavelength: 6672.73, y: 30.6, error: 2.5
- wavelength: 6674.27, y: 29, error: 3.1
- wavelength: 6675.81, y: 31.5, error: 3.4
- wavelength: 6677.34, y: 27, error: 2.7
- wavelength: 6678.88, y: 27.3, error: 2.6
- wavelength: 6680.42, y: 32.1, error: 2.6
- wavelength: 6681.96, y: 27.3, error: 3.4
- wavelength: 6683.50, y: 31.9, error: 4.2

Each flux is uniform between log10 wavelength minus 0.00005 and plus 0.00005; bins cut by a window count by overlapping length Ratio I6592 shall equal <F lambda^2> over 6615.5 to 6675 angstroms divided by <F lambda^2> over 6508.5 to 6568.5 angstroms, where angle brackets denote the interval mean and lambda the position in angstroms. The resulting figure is 1.00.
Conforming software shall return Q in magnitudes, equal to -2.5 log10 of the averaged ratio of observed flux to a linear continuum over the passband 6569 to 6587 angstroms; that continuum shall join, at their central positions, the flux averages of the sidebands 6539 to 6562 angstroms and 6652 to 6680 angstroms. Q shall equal -0.07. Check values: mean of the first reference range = 30.6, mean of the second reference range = 29.4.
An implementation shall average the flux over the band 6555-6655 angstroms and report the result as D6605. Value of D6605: 30.6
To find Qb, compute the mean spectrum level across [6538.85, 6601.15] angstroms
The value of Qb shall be 30.7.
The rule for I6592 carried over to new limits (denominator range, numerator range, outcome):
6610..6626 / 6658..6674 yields 0.98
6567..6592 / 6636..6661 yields 0.97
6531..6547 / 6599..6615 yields 1.08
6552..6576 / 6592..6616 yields 1.05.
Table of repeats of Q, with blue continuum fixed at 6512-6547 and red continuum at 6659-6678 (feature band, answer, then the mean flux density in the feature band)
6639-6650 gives 0.019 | 29.4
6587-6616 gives 0.004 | 30.3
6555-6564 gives 0.007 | 30.6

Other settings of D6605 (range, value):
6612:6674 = 29.9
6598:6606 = 31.8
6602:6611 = 32.1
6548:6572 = 30.5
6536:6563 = 30.3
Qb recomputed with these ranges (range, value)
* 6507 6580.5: 30.8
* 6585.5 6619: 30.6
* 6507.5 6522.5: 30.7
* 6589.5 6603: 29.8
